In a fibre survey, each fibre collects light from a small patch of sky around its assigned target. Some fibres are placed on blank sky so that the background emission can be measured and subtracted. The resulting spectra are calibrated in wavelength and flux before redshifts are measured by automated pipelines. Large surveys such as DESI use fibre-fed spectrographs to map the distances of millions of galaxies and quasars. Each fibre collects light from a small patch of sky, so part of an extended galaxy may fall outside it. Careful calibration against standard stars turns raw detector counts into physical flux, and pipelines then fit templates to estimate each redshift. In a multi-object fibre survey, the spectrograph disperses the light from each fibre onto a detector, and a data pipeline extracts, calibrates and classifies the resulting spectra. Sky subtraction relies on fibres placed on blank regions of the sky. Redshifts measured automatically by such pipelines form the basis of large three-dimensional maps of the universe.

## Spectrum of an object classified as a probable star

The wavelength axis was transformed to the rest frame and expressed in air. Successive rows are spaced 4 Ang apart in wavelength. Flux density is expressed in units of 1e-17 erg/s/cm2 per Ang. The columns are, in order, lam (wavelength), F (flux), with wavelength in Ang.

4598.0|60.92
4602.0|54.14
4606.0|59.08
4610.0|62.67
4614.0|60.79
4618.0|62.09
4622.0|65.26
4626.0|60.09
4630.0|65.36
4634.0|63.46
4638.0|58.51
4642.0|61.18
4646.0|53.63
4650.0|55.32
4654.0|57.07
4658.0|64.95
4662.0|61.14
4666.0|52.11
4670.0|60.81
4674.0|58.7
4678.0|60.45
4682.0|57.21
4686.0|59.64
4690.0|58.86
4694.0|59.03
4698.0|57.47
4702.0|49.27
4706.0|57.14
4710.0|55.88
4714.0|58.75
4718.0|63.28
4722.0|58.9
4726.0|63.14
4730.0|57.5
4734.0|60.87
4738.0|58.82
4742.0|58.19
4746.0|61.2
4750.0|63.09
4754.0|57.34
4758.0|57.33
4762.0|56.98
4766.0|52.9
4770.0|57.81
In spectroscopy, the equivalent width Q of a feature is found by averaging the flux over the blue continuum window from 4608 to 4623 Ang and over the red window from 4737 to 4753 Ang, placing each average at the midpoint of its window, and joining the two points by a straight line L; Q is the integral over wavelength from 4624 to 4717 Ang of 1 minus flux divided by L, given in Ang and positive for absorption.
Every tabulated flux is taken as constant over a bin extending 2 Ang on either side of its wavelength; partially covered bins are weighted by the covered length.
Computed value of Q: 4.5 Ang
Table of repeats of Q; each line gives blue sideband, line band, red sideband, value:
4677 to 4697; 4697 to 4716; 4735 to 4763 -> 1.1 Ang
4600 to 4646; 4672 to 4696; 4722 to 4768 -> 0.3 Ang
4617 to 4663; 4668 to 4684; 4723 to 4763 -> 0.3 Ang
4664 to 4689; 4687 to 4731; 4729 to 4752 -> 0.7 Ang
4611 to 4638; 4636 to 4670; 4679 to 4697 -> 1.5 Ang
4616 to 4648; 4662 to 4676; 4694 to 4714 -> 0.1 Ang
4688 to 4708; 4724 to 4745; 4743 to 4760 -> -0.4 Ang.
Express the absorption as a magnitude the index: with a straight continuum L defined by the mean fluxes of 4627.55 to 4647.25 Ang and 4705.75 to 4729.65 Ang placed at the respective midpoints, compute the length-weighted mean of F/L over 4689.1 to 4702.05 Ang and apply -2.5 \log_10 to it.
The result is 0.054 mag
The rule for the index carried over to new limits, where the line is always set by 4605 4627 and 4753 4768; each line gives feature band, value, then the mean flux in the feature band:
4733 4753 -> -0.07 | 60.3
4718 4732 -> -0.05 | 60.3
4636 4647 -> 0.05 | 58.1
